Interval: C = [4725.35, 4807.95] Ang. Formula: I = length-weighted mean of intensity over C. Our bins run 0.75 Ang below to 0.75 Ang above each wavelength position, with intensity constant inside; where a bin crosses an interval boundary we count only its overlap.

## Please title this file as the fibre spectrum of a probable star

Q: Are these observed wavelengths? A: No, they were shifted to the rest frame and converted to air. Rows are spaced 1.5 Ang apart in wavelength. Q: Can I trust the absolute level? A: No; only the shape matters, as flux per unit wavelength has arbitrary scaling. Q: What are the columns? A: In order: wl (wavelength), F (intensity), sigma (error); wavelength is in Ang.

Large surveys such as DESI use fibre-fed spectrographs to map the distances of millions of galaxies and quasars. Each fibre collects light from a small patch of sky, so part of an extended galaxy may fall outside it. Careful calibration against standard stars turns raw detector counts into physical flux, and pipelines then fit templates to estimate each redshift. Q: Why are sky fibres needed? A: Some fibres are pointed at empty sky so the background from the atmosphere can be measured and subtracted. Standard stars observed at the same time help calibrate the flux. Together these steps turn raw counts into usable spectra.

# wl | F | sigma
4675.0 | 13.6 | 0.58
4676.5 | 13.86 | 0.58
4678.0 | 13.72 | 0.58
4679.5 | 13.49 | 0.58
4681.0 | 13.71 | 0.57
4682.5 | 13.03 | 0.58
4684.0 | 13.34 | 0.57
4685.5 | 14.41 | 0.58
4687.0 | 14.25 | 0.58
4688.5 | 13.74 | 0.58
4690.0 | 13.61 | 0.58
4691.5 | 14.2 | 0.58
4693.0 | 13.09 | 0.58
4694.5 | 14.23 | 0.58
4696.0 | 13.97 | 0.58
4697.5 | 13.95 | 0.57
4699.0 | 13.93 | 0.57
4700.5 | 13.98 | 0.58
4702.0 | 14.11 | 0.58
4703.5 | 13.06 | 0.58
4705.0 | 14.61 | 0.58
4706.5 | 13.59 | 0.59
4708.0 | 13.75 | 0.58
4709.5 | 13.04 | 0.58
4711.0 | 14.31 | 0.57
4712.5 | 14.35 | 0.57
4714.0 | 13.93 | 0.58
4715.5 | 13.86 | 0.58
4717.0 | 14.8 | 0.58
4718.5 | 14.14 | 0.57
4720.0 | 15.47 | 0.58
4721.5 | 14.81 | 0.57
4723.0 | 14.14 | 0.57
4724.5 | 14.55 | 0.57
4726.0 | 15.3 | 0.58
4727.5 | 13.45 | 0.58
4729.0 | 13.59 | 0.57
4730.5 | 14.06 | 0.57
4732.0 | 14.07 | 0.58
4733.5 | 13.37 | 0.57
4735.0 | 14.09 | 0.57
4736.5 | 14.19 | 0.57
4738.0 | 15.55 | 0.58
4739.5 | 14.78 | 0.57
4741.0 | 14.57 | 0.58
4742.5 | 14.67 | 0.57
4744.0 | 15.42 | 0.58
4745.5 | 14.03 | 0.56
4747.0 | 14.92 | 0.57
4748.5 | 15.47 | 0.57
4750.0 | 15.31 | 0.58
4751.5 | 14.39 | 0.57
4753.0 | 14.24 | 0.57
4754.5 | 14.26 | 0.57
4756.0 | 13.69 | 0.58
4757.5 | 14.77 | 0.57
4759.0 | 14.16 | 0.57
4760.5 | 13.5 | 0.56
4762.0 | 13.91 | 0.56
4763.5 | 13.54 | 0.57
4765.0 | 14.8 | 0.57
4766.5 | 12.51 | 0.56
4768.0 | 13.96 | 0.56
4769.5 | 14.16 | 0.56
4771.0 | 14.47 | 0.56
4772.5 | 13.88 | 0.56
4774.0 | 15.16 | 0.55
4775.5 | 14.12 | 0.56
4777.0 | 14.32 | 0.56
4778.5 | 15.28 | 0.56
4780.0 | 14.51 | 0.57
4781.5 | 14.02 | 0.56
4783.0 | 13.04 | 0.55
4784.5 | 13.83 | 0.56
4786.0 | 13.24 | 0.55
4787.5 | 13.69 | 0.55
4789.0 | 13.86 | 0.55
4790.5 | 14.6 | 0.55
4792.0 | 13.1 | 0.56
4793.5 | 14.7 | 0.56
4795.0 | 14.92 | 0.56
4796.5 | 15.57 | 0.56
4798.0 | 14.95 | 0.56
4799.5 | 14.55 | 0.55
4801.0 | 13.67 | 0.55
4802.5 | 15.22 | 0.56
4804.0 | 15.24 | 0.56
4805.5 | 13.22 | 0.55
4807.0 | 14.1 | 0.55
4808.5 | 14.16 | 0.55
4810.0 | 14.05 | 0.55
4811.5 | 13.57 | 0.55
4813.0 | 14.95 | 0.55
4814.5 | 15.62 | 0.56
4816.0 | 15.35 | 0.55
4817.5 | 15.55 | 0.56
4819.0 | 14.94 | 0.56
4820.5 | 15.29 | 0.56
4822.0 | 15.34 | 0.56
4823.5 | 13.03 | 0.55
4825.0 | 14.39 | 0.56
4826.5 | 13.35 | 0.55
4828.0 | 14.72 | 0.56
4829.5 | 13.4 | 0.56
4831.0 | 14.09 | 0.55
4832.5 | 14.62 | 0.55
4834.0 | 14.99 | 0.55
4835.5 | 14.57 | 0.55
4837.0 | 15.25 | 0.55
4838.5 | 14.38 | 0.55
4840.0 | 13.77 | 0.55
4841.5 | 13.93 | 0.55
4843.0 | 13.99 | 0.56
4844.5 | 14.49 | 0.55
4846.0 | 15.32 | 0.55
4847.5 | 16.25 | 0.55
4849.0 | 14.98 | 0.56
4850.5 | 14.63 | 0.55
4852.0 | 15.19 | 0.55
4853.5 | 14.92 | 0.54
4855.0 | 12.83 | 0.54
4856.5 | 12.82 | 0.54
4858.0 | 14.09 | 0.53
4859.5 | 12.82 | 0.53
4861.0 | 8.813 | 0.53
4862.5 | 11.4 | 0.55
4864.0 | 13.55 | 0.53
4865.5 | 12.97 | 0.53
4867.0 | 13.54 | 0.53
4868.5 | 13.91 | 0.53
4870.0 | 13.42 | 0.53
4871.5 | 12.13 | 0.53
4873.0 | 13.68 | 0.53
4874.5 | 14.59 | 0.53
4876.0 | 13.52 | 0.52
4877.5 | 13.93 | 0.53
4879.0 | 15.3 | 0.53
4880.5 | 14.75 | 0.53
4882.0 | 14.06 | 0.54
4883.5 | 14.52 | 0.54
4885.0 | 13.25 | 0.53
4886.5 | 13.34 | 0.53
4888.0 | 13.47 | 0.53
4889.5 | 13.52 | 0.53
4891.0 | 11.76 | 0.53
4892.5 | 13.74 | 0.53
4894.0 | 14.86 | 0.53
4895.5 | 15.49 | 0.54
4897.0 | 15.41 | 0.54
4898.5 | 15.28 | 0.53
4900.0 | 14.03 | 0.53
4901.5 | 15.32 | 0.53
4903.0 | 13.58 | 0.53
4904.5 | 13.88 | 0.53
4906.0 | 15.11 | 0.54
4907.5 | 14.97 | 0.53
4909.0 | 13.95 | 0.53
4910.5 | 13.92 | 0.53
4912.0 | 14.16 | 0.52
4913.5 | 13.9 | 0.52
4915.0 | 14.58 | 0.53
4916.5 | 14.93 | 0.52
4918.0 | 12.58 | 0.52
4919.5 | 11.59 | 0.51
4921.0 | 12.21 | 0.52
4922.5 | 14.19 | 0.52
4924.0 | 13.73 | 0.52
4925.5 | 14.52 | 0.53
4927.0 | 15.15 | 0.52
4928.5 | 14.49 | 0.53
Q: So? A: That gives 14.3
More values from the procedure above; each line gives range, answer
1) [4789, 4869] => 14.2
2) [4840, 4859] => 14.4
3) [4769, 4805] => 14.3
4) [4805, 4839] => 14.5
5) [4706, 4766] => 14.3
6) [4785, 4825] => 14.5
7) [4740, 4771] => 14.3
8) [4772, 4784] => 14.3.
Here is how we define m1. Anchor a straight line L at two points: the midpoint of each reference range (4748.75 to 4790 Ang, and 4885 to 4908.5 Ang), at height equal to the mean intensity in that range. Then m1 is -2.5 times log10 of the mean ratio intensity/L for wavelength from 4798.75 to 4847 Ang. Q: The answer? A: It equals -0.02 mag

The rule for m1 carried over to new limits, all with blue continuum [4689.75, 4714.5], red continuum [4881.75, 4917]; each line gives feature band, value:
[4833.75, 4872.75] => 0.03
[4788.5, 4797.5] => -0.04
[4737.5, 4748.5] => -0.07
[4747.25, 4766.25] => -0.03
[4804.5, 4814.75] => -0.01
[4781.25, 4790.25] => 0.03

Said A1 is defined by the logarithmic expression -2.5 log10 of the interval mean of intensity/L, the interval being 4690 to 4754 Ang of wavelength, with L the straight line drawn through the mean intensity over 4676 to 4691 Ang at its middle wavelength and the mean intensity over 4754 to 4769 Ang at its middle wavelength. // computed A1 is -0.03 mag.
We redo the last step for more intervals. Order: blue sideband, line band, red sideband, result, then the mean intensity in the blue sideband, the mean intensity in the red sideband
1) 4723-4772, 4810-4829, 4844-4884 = -0.05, 14.3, 13.8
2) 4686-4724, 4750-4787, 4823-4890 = -0.01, 14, 13.9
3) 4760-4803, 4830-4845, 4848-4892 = -0.05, 14.2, 13.5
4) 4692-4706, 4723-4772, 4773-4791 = -0.02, 13.9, 14.1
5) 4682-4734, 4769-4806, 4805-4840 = 0.00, 14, 14.5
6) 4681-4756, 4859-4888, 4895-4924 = 0.06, 14.2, 14.1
